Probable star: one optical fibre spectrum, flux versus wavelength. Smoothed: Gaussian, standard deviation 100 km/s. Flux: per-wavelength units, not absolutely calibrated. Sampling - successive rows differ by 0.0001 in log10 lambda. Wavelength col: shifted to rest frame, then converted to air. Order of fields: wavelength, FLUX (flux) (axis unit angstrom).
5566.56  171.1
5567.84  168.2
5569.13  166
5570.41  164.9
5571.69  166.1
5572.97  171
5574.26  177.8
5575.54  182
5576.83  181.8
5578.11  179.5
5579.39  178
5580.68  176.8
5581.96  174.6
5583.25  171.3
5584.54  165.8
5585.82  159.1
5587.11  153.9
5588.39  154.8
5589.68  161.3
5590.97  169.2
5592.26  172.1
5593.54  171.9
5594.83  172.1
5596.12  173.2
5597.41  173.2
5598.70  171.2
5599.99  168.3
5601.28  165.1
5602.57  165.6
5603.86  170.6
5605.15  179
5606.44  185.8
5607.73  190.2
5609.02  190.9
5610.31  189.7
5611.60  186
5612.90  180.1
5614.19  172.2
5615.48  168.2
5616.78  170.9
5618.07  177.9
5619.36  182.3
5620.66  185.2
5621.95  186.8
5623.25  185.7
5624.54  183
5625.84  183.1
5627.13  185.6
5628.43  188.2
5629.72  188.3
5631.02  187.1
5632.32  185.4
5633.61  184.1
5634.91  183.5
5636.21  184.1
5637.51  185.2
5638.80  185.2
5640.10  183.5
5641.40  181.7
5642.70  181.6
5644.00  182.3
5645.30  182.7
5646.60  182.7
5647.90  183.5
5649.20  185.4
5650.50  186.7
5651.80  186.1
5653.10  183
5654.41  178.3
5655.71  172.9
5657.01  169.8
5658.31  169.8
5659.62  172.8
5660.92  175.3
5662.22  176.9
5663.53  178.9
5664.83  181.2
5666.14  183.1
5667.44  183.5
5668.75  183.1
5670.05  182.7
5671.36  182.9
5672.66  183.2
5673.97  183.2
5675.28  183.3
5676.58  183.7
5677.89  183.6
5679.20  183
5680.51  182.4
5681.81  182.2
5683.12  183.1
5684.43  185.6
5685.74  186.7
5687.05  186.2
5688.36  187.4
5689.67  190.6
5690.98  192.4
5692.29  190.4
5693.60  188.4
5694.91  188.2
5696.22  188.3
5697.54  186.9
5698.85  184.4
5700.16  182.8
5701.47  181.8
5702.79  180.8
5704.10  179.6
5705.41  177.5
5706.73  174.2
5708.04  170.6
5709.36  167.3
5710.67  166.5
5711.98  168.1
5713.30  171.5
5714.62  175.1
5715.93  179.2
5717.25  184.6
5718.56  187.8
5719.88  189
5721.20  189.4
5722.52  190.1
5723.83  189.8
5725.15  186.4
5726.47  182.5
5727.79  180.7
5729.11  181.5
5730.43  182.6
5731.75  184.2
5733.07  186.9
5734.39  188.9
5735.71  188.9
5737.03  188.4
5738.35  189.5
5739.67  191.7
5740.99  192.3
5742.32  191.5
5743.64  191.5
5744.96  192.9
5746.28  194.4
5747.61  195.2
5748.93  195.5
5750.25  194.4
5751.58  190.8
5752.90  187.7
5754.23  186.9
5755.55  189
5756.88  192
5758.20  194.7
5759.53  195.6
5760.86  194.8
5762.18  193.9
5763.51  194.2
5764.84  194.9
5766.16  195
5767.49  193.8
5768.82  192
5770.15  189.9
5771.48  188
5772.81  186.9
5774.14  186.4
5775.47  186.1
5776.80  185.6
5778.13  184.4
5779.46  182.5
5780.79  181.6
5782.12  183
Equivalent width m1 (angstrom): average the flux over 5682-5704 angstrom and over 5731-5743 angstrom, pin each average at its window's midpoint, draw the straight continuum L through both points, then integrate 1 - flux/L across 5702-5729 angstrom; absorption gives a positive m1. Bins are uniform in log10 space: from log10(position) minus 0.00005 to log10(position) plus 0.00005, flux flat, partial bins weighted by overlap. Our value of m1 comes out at 1.2 angstrom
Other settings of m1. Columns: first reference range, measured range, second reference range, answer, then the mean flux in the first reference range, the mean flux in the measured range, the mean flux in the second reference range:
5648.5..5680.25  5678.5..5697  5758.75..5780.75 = -0.4 angstrom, 181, 187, 190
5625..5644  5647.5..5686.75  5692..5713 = 0.2 angstrom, 185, 181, 179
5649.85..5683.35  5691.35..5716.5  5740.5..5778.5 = 0.8 angstrom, 181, 179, 191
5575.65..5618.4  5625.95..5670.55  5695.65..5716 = -1.7 angstrom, 173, 182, 177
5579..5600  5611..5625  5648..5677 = -0.5 angstrom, 168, 180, 180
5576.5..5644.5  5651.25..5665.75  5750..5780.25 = 0.4 angstrom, 178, 177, 190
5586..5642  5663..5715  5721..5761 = 0.8 angstrom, 178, 182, 190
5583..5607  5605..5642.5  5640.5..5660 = -1.9 angstrom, 168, 183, 180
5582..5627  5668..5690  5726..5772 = -0.2 angstrom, 175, 184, 191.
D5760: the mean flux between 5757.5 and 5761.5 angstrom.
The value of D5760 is 195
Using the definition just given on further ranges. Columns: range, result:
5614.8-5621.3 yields 177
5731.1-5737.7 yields 188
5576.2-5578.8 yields 181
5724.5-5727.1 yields 184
